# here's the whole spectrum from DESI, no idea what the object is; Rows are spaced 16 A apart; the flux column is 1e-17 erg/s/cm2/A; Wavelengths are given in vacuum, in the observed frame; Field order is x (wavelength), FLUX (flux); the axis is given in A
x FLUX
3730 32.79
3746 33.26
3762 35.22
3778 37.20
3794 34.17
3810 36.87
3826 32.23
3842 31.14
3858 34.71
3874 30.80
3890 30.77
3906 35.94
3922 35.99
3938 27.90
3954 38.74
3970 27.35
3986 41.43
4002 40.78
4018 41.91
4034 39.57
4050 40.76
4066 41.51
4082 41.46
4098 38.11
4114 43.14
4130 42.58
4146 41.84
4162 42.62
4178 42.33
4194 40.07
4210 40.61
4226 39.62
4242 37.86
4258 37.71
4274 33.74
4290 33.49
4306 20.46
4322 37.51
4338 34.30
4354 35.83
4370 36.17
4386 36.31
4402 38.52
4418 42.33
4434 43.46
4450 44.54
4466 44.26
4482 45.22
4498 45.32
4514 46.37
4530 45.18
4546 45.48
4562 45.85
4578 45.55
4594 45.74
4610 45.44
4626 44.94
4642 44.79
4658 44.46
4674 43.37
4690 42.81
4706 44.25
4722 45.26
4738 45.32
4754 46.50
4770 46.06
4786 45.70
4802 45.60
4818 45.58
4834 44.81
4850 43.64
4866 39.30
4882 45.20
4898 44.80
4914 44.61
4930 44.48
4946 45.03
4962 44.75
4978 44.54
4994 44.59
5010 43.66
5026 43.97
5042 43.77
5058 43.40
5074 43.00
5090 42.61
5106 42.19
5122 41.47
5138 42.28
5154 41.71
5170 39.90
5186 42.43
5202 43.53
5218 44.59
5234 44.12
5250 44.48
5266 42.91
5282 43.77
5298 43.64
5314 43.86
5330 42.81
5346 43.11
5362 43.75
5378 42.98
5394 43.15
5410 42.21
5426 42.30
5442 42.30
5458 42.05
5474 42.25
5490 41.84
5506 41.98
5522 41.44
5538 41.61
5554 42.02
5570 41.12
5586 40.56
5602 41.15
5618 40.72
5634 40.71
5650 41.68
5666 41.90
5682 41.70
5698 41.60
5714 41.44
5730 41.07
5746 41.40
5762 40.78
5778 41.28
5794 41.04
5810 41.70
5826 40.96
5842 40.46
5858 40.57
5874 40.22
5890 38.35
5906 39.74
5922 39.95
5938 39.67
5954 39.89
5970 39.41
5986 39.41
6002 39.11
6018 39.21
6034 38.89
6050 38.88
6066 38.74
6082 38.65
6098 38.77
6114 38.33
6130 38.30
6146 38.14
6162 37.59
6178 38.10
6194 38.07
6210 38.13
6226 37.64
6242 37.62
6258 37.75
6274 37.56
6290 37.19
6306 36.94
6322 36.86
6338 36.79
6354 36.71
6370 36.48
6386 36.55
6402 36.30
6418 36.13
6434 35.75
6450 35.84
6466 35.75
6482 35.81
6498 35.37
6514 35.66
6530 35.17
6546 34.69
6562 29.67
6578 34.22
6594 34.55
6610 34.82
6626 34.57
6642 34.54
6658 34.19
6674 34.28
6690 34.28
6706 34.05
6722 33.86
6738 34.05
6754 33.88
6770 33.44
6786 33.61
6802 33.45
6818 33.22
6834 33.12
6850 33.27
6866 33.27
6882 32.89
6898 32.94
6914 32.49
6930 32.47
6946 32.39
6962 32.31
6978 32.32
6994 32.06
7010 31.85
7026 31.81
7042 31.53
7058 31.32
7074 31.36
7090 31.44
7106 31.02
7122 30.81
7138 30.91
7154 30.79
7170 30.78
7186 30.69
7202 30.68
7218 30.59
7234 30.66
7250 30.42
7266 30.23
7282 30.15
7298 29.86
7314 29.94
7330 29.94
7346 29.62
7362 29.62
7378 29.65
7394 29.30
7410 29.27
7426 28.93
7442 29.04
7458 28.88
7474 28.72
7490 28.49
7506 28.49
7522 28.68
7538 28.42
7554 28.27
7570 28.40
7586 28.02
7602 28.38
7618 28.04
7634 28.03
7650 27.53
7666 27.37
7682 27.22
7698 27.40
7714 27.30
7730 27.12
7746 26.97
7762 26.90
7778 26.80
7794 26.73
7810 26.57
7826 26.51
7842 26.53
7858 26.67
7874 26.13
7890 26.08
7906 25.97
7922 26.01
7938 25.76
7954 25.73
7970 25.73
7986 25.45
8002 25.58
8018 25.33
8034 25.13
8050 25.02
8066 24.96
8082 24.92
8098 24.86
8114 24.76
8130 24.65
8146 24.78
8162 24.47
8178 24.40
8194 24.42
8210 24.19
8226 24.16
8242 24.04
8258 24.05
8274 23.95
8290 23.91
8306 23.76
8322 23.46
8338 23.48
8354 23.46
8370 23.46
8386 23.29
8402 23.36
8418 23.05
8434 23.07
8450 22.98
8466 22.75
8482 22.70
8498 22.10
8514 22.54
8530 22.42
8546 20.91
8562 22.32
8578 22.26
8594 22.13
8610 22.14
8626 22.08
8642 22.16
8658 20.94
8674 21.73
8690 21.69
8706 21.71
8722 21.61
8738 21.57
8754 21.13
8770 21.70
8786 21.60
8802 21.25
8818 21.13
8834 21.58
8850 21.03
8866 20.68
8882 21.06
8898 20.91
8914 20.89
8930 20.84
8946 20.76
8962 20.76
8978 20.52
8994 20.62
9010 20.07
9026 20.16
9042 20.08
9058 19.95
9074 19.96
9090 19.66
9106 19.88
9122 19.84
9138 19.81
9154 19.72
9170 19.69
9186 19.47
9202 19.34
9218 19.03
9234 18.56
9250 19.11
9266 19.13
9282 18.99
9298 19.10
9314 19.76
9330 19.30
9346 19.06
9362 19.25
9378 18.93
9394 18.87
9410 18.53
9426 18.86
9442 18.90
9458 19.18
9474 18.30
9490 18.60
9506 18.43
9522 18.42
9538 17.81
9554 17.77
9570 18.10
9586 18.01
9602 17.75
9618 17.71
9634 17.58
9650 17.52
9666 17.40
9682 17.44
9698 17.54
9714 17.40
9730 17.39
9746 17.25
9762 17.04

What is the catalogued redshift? 0.000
